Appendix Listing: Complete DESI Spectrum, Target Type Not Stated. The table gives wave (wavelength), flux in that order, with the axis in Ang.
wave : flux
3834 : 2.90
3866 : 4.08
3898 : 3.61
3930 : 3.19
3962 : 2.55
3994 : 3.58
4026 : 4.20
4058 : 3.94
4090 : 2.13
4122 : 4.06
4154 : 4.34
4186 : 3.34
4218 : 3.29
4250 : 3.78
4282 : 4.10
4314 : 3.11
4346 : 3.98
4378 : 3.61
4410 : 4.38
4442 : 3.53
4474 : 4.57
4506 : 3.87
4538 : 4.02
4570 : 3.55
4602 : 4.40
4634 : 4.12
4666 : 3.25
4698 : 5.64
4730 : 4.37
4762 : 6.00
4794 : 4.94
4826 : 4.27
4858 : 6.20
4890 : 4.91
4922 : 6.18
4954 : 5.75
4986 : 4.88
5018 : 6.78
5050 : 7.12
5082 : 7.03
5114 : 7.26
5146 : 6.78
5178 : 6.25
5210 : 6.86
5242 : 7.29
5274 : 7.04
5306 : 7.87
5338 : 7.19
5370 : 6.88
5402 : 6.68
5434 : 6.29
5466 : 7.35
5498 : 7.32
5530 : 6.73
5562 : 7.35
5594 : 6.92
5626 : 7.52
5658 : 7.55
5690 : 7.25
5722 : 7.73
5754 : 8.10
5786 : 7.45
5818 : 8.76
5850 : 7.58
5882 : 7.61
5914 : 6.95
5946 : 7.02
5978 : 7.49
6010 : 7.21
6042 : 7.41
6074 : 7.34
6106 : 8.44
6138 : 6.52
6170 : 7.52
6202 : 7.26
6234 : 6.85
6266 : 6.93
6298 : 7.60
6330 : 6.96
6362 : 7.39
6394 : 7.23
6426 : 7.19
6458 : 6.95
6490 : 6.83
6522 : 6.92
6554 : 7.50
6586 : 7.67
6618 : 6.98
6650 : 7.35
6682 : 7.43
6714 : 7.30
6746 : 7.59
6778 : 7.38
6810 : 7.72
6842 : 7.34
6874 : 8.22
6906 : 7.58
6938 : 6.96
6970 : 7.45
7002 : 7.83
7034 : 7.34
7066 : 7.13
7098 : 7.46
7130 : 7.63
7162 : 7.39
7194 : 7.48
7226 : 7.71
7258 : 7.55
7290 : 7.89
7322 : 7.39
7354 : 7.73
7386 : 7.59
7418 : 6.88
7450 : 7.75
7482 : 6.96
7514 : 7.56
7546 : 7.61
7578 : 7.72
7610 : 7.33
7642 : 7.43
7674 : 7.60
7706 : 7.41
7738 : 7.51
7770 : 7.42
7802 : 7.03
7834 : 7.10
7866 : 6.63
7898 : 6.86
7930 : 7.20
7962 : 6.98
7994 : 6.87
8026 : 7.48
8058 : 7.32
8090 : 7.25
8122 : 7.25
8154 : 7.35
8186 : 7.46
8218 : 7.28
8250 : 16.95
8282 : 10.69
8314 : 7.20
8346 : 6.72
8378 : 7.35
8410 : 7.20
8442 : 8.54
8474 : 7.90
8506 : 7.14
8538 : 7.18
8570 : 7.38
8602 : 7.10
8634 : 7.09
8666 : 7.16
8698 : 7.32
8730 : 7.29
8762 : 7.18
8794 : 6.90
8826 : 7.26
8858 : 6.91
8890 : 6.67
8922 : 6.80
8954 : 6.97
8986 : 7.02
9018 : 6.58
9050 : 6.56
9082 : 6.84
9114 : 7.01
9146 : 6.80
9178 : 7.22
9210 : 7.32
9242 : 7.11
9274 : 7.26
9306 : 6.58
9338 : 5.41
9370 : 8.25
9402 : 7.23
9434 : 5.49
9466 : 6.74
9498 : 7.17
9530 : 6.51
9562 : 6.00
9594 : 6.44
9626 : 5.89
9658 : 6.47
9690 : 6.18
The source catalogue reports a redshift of 0.257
